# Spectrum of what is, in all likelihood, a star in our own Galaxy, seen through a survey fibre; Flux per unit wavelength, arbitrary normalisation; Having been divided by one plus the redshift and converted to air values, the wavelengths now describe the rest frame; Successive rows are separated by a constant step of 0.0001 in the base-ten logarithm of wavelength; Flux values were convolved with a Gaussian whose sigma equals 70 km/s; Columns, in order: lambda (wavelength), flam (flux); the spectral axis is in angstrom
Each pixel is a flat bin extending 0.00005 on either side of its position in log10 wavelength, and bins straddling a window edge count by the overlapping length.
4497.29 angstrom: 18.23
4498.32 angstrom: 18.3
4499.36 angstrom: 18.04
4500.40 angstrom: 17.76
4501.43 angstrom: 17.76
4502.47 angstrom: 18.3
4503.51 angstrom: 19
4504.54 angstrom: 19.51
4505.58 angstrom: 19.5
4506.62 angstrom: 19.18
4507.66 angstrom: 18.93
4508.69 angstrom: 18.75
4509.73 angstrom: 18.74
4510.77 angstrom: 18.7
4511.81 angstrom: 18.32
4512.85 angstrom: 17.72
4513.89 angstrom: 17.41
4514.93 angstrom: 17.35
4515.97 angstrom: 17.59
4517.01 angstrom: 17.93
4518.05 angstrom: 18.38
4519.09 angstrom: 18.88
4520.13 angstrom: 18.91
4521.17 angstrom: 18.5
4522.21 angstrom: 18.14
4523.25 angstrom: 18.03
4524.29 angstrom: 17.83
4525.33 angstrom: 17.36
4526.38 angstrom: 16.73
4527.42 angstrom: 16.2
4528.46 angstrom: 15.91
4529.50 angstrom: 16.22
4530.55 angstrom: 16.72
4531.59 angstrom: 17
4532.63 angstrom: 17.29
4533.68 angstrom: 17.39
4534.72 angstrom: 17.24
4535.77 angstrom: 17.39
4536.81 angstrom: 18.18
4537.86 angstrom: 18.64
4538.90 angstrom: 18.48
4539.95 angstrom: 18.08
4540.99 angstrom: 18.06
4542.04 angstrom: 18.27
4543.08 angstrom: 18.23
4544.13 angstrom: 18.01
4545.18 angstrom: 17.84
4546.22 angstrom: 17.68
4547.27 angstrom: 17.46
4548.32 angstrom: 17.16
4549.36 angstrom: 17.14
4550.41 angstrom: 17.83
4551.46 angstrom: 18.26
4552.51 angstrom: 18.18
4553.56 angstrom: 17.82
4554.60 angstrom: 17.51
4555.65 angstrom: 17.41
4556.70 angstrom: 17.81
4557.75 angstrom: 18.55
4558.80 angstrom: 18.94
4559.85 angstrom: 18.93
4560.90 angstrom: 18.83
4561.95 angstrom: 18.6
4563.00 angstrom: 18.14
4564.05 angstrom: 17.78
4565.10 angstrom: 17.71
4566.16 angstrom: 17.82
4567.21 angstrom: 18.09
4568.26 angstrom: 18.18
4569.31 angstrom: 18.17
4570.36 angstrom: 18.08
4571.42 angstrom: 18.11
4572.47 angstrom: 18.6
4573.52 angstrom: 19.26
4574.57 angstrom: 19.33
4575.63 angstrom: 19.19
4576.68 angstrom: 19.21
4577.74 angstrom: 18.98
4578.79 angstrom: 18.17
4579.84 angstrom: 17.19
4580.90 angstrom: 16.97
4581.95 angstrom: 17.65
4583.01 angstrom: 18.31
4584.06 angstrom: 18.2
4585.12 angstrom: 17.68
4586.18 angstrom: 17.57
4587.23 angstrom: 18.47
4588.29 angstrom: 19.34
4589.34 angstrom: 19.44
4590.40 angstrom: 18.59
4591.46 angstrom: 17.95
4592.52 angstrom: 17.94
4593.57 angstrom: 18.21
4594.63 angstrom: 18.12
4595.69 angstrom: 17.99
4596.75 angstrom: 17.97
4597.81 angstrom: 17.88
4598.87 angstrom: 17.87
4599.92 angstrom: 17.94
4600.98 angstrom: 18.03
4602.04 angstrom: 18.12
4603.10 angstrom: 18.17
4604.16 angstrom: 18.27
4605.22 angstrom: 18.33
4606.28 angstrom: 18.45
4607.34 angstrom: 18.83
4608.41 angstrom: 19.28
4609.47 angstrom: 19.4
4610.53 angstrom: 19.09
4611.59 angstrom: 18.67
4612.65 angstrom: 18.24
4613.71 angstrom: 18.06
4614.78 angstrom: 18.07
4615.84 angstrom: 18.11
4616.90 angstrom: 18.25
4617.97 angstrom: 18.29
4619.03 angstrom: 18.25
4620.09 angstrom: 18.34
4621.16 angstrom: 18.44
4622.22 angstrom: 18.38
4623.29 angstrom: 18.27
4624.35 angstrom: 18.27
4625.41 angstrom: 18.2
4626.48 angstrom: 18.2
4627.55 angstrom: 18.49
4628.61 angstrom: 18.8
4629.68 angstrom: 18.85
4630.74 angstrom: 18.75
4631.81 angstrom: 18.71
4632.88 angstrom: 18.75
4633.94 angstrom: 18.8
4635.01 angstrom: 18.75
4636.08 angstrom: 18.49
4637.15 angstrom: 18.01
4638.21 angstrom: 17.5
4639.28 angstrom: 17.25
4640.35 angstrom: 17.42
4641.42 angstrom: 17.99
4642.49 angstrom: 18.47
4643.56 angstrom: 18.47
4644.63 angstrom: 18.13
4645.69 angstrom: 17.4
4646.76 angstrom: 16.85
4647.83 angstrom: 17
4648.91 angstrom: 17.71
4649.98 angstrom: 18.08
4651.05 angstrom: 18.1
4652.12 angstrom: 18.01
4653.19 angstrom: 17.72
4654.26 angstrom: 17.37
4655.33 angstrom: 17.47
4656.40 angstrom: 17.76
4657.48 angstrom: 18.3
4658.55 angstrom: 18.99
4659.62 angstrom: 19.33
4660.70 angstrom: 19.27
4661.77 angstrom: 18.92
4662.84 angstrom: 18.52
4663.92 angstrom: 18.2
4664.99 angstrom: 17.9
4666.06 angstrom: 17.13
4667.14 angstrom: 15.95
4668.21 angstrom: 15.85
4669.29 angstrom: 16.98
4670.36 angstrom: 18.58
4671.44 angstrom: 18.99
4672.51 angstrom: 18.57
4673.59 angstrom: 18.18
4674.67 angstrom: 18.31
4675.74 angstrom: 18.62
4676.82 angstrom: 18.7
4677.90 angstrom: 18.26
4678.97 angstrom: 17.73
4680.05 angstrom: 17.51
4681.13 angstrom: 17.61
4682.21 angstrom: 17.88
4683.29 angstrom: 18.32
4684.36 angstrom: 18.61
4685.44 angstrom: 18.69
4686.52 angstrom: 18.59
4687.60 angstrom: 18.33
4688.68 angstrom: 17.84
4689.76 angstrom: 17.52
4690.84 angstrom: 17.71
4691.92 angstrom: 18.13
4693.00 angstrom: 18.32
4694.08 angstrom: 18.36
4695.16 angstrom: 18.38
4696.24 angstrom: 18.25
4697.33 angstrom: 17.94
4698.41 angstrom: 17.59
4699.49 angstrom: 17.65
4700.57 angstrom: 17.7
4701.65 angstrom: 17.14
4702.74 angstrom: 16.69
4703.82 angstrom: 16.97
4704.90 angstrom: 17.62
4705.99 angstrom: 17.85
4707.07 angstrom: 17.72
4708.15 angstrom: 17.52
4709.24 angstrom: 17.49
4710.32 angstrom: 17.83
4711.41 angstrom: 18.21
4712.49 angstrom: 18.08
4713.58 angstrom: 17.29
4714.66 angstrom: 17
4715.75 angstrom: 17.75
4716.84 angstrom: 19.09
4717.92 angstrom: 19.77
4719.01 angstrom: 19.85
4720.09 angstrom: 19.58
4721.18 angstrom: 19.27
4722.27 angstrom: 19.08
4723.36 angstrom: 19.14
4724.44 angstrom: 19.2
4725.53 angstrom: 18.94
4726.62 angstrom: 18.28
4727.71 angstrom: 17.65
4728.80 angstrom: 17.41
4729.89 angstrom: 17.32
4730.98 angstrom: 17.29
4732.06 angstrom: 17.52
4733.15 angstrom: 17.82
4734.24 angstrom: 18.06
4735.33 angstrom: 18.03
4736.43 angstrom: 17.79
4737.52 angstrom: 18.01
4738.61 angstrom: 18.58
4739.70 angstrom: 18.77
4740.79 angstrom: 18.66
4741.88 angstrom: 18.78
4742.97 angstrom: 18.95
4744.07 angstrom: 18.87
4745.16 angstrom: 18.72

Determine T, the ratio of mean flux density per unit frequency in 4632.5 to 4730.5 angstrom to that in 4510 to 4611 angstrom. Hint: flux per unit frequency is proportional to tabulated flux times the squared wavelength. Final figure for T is 1.05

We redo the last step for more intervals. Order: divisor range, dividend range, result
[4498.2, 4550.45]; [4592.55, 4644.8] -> 1.07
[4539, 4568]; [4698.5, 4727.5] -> 1.08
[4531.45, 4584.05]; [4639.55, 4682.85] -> 1.04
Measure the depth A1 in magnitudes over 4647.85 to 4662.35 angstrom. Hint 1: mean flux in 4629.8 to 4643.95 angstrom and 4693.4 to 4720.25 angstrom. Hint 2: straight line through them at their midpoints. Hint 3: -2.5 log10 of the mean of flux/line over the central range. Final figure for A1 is 0.00 mag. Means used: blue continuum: 18.3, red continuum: 18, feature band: 18.2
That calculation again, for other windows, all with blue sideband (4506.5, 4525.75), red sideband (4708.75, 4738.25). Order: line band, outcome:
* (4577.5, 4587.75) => 0.02 mag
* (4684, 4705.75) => 0.02 mag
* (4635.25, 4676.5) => 0.02 mag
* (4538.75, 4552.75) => 0.02 mag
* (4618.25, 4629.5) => -0.01 mag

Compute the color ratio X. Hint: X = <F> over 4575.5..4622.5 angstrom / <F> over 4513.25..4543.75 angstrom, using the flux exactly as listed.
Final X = 1.0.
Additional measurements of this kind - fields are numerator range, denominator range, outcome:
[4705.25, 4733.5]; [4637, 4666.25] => 1.01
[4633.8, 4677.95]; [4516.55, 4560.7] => 1.01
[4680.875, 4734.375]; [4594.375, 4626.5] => 0.99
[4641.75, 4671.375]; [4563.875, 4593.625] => 0.98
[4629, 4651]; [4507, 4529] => 1.01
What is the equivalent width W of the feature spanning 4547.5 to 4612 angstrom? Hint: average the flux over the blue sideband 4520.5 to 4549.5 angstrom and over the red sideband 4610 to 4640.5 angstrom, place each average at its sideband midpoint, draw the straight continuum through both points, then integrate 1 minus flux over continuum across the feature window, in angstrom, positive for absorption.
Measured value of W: -1.1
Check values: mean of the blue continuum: 17.6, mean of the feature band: 18.3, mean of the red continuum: 18.3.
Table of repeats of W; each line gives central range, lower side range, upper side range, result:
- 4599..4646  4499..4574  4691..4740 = -0.78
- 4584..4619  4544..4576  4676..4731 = -0.39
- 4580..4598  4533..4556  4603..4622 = 0.13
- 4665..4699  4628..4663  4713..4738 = 0.48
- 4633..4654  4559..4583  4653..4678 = 0.26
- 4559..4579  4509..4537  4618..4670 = -0.79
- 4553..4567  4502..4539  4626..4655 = -0.12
